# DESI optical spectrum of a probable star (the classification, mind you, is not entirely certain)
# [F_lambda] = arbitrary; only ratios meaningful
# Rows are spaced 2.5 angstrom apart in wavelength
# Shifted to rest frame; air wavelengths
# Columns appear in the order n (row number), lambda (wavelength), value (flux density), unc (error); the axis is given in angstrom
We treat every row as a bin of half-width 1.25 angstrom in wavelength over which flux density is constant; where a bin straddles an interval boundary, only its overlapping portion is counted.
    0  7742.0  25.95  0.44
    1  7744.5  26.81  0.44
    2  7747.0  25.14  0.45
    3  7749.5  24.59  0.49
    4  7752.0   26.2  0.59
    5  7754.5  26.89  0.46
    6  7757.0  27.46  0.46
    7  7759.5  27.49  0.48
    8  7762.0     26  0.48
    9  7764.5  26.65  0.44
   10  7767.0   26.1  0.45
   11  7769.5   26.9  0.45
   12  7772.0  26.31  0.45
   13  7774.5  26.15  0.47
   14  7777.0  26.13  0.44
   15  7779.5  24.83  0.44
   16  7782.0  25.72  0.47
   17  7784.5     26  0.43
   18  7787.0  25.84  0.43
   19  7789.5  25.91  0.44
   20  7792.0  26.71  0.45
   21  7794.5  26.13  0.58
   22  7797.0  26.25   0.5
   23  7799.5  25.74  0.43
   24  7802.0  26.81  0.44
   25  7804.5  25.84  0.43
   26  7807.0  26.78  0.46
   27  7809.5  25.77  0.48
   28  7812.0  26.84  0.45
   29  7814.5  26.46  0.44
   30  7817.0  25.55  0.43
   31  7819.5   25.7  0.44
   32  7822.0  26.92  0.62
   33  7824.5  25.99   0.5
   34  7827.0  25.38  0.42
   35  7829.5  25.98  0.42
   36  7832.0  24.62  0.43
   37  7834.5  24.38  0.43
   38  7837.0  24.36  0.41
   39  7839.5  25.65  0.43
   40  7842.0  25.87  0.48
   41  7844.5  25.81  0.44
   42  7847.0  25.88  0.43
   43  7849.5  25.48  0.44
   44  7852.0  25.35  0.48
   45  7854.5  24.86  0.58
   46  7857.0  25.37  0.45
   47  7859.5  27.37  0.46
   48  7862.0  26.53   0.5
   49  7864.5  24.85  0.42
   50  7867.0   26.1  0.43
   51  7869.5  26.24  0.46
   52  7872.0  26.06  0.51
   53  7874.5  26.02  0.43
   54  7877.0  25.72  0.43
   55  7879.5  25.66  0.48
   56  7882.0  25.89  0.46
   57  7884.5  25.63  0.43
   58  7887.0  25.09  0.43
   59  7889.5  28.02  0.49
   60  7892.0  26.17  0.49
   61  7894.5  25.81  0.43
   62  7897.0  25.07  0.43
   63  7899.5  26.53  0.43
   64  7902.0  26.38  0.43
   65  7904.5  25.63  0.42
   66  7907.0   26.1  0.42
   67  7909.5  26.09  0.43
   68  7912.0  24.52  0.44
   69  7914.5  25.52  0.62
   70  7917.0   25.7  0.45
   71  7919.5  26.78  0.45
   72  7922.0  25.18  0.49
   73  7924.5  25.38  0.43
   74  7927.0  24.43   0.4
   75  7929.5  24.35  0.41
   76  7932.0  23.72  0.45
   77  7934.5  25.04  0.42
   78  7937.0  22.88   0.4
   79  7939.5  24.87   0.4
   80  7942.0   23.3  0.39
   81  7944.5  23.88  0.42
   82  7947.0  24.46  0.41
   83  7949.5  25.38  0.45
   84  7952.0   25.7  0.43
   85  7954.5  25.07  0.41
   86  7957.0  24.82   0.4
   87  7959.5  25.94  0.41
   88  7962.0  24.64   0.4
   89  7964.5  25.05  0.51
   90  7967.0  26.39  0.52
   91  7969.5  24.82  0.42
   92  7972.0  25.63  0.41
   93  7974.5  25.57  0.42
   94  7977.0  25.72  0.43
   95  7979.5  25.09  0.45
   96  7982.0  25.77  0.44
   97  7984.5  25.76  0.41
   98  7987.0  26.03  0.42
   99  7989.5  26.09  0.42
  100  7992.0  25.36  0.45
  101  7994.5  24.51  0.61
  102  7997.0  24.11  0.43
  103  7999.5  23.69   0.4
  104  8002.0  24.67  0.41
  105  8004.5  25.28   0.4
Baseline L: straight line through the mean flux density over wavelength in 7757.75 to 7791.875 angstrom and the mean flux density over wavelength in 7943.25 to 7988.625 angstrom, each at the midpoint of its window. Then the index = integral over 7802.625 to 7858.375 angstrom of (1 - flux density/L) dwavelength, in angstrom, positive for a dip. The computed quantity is 0.5 angstrom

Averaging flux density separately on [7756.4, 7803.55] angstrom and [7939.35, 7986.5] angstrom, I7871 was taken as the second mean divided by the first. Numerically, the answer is 1.0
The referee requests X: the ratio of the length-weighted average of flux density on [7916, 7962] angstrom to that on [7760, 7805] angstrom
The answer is 0.95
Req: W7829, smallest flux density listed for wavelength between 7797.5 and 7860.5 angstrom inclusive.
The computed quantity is 24.36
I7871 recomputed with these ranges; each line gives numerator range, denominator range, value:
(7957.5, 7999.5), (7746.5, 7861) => 0.98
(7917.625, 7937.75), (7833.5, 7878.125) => 0.97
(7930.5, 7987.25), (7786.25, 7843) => 0.97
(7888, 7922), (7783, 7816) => 0.99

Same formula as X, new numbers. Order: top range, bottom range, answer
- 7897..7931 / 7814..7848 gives 1.00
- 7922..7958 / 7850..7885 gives 0.95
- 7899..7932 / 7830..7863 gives 1.00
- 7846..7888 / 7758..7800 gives 0.98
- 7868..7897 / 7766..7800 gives 1.00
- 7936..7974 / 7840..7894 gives 0.96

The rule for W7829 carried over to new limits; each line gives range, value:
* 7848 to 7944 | 22.88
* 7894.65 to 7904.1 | 25.07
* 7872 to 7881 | 25.66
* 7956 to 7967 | 24.64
